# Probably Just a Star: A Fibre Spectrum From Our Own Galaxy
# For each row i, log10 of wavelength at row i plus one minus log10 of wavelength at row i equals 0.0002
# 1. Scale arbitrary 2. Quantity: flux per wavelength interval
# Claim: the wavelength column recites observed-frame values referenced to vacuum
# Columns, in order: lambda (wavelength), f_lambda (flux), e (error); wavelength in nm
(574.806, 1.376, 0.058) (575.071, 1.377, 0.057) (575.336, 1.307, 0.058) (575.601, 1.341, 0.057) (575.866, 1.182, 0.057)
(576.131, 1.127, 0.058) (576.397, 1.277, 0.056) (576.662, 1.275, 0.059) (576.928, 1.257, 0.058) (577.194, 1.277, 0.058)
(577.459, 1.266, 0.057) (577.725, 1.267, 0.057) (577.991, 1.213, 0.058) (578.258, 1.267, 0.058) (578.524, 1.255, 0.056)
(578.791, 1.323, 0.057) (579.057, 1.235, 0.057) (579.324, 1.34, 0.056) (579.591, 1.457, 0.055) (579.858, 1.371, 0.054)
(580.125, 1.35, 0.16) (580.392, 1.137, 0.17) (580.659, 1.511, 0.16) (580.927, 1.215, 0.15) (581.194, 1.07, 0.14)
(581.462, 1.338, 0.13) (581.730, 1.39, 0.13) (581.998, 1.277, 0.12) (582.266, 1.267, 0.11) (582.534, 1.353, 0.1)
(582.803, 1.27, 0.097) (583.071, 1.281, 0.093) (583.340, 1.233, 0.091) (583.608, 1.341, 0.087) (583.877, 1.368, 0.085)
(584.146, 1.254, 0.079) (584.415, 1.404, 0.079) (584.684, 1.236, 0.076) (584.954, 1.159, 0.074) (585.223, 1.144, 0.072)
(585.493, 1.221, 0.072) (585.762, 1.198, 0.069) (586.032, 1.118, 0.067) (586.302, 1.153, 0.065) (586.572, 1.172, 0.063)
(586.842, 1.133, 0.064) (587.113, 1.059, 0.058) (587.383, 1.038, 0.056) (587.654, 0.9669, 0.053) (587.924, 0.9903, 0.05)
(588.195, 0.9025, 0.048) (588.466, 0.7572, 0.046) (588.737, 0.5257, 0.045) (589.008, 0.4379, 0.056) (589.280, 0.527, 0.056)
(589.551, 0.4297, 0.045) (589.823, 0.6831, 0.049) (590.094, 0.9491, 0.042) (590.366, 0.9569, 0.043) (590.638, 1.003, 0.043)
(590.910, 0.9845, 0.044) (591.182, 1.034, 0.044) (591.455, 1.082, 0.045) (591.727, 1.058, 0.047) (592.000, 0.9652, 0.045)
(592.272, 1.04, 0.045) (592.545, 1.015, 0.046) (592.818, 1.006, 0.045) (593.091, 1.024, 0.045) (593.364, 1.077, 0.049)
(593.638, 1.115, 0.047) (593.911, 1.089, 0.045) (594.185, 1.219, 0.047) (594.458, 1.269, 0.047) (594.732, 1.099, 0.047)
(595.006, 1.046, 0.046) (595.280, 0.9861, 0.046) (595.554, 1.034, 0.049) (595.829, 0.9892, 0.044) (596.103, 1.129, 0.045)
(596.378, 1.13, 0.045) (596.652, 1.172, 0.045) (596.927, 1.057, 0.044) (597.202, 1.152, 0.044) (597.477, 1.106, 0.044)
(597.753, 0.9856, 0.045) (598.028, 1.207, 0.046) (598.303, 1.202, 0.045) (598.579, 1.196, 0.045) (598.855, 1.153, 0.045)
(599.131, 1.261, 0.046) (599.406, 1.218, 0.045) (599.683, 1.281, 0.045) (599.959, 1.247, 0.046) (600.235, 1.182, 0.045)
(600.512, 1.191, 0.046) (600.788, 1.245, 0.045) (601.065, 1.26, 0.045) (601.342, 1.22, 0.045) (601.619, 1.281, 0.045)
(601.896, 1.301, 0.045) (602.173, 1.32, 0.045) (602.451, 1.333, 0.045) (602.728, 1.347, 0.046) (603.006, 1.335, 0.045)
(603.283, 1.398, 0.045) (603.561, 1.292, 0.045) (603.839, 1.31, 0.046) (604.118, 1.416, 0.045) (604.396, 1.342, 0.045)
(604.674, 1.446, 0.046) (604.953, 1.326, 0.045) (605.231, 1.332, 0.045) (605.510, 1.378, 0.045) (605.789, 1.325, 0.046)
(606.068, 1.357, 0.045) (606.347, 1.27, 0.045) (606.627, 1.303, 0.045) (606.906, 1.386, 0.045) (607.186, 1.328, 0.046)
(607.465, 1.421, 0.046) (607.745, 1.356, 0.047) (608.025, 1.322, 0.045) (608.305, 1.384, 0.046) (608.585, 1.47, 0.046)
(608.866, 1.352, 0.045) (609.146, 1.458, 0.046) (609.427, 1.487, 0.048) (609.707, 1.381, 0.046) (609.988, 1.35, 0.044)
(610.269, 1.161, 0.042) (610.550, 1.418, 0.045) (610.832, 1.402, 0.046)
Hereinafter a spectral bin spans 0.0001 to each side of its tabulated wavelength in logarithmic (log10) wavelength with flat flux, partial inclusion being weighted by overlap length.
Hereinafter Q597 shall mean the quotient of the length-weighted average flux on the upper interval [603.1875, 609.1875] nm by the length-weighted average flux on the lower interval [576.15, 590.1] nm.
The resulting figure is 1.18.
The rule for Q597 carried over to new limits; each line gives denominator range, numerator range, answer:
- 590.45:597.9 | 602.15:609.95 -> 1.28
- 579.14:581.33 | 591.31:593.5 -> 0.79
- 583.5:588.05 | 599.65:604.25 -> 1.10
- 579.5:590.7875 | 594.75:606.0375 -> 1.11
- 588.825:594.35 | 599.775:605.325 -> 1.40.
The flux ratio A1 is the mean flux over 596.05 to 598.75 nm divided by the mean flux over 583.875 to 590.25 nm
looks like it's 1.2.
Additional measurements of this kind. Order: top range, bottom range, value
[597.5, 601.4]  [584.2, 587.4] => 1.02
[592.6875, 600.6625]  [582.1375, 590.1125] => 1.08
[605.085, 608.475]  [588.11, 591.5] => 1.73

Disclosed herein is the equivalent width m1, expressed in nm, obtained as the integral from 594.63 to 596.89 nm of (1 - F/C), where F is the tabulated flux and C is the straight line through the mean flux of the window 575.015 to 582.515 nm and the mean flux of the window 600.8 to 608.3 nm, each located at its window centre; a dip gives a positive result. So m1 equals 0.42 nm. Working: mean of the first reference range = 1.28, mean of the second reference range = 1.33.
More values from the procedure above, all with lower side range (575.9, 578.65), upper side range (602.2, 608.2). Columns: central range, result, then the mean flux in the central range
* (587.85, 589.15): 0.58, 0.709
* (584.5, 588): 0.41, 1.13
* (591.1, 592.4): 0.26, 1.04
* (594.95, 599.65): 0.70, 1.12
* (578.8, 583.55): -0.15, 1.3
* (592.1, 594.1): 0.38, 1.06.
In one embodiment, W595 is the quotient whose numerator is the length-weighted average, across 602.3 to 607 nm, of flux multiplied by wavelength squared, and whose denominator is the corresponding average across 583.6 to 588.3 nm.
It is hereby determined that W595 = 1.24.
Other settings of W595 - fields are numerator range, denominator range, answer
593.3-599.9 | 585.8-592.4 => 1.27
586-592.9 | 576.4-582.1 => 0.74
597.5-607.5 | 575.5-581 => 1.09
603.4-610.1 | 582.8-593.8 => 1.41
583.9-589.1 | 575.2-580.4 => 0.85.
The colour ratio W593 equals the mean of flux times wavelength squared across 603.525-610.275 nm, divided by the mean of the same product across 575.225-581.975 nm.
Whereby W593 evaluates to 1.17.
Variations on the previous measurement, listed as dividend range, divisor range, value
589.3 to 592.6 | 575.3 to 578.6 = 0.77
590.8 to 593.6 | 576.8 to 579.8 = 0.84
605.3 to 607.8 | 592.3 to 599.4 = 1.26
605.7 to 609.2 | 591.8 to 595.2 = 1.32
